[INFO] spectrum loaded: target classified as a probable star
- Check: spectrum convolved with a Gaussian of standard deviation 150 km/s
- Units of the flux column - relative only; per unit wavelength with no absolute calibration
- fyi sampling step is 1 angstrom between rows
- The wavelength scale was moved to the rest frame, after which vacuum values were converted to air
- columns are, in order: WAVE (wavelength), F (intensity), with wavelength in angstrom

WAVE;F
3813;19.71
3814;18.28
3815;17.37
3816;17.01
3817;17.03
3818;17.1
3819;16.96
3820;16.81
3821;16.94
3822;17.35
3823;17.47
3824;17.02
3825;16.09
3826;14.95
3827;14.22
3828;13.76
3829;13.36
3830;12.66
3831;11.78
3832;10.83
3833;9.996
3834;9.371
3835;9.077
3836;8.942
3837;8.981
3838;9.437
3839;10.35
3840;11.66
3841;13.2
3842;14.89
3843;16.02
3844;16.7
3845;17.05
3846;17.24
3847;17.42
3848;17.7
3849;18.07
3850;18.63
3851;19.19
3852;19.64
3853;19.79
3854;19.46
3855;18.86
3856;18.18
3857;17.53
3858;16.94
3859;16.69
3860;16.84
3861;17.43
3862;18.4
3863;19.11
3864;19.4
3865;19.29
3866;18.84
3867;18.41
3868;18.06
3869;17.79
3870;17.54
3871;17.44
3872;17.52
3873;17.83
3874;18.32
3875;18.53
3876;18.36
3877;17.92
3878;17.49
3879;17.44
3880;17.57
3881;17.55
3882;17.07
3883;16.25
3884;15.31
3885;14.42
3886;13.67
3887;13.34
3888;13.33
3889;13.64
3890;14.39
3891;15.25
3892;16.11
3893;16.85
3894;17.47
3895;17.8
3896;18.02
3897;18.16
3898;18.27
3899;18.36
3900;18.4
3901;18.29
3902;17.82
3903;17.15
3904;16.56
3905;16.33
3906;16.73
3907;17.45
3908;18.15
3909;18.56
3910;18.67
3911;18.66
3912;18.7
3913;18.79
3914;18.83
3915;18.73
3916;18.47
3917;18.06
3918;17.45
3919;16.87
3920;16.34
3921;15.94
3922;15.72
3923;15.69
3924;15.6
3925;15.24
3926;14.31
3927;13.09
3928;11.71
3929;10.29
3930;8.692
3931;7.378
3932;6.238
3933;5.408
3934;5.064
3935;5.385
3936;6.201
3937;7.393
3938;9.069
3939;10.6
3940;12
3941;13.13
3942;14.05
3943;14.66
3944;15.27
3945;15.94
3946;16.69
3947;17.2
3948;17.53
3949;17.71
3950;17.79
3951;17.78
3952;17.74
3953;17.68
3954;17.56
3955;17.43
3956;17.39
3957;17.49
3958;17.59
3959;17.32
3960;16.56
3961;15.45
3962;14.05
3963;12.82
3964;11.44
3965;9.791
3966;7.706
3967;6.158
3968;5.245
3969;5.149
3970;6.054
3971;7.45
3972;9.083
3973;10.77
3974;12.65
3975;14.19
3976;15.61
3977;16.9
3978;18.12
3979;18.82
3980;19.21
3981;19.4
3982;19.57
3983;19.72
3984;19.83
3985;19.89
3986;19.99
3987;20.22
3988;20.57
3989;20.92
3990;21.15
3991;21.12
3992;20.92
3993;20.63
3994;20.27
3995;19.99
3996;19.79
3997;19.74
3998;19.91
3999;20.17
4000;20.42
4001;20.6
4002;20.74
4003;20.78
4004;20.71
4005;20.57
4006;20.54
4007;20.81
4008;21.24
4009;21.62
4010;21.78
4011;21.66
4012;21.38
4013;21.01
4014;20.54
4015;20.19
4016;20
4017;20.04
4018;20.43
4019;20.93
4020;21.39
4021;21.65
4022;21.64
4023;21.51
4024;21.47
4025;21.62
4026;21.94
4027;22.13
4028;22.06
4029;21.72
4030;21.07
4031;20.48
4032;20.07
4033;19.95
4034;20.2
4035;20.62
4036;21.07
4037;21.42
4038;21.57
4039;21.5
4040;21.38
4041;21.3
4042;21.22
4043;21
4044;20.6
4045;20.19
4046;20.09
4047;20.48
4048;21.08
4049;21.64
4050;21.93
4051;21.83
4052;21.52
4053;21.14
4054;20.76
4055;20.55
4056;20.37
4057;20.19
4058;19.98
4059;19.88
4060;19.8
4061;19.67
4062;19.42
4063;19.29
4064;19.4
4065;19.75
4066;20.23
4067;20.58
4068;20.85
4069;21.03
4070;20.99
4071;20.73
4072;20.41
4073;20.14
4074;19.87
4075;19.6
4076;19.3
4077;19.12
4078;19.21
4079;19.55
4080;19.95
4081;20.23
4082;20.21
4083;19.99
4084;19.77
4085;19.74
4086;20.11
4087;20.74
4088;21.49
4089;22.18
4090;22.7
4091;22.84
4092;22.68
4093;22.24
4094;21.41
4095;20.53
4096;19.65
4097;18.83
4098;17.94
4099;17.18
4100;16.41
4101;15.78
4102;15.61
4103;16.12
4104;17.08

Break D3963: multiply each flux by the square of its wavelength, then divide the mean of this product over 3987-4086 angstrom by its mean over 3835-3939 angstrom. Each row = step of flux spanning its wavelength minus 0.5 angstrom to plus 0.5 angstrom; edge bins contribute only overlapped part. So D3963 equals 1.4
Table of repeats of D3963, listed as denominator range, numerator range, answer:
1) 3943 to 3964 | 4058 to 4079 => 1.28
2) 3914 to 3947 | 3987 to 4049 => 1.70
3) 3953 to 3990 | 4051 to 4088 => 1.40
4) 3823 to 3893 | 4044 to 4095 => 1.44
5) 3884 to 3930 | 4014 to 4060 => 1.37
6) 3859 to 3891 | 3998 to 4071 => 1.33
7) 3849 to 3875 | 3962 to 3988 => 0.81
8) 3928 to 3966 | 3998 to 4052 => 1.65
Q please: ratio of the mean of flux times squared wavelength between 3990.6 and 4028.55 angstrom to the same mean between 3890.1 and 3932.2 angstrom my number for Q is 1.35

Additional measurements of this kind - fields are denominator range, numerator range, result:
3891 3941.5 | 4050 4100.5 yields 1.48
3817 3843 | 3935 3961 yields 1.19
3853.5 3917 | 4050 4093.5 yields 1.29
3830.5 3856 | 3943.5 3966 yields 1.16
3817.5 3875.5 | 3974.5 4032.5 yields 1.38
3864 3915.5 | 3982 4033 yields 1.27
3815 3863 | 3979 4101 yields 1.47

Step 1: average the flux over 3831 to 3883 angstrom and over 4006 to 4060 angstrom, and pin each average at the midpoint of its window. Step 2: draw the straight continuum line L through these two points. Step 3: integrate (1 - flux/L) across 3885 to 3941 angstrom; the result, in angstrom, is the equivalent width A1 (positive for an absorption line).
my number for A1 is 9.5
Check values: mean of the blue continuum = 16.3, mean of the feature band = 14.7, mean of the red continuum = 21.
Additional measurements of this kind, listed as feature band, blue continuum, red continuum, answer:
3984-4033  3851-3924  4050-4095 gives -3.5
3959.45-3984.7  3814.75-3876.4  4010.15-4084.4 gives 7.5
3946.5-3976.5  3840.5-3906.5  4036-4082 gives 8.2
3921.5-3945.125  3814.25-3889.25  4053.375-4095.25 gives 8.8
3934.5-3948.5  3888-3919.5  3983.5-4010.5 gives 4.7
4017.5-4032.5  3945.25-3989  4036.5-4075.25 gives -2.0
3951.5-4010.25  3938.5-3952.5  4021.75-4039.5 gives 3.2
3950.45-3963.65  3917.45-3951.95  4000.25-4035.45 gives -1.3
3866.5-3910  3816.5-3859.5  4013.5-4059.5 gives -0.9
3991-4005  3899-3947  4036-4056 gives -1.4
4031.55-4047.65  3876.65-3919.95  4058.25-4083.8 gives -1.1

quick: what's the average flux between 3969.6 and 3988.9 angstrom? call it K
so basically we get 16.4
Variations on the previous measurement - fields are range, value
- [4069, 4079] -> 20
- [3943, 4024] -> 17.7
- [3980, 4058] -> 20.8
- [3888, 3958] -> 15.3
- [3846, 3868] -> 18.3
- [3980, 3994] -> 20.3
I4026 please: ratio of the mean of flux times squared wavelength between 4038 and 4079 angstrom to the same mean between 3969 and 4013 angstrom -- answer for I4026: 1.14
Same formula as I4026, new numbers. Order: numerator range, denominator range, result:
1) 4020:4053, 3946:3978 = 1.59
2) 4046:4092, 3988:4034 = 1.01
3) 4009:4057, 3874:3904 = 1.35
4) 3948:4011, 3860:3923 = 1.04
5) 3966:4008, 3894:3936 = 1.18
